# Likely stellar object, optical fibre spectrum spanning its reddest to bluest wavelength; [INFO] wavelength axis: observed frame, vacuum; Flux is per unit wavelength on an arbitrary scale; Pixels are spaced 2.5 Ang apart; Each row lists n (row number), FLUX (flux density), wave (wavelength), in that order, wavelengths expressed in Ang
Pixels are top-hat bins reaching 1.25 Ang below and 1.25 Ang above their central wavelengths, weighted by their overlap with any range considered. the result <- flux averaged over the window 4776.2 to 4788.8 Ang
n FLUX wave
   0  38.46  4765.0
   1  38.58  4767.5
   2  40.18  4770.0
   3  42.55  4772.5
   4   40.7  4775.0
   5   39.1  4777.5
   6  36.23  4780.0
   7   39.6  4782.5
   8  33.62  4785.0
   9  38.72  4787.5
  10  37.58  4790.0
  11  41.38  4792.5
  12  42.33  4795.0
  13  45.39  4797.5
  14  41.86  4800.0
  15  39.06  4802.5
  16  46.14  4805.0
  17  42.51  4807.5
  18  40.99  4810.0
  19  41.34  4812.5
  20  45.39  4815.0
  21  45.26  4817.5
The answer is 37.5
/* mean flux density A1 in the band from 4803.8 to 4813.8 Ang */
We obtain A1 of 42.7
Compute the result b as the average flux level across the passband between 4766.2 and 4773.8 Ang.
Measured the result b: 40.4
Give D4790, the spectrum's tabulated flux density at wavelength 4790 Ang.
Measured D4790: 37.58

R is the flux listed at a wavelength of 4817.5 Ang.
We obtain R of 45.26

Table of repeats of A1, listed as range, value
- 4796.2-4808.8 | 43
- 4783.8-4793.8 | 37.9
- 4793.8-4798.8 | 43.9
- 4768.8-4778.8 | 40.6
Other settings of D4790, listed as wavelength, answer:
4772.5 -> 42.55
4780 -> 36.23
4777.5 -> 39.1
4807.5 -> 42.51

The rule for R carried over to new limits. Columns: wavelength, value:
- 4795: 42.33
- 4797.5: 45.39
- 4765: 38.46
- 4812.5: 41.34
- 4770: 40.18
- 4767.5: 38.58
